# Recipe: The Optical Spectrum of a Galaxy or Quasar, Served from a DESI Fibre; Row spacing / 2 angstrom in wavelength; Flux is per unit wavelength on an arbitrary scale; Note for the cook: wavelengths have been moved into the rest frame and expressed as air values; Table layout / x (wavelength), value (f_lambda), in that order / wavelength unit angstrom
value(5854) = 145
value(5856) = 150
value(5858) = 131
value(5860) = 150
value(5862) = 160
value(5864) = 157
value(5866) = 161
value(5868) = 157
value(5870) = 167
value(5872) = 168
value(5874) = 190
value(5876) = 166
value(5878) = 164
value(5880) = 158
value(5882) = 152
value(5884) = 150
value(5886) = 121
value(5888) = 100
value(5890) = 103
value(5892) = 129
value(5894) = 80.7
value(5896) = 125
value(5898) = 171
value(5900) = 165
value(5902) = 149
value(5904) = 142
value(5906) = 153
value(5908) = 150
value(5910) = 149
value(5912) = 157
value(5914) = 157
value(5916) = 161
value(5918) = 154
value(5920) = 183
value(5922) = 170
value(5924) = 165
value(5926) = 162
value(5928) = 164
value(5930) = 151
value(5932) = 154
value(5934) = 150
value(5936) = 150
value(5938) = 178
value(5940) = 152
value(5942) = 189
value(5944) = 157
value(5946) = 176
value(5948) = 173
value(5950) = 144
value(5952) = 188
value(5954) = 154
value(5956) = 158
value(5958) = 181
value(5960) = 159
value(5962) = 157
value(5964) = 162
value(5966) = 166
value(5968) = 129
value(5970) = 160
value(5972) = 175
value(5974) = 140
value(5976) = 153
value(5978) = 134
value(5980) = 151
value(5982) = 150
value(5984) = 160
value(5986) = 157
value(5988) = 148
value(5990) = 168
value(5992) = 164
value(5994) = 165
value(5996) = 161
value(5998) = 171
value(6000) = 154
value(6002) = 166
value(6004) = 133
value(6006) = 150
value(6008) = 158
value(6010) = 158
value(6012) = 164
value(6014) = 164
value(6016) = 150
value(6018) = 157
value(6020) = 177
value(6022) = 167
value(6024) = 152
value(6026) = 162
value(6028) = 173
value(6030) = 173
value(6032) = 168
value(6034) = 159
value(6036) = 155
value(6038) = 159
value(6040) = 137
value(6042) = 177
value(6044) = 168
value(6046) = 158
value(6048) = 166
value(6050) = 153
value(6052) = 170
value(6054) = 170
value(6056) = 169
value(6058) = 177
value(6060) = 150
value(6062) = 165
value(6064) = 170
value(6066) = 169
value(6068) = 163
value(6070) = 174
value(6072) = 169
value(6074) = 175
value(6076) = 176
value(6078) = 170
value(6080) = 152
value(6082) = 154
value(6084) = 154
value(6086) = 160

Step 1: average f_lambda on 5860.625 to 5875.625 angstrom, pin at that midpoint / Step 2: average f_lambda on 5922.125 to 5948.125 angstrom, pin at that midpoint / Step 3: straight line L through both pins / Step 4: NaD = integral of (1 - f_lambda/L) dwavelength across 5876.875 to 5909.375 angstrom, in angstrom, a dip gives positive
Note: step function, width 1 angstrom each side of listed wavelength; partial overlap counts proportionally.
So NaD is 5.1 angstrom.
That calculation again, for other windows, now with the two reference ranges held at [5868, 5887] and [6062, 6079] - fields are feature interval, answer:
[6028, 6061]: 1.1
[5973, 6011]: 2.6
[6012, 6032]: 0.4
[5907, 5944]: 0.3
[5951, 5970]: 0.3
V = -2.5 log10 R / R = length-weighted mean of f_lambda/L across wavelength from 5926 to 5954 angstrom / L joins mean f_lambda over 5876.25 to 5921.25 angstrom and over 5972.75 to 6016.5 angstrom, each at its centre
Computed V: -0.10 mag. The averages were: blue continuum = 145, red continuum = 156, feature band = 163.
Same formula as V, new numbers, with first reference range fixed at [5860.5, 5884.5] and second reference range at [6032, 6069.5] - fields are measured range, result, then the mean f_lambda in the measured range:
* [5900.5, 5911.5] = 0.09 mag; 150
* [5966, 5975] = 0.07 mag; 153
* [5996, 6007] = 0.05 mag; 155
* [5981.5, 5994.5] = 0.03 mag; 159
